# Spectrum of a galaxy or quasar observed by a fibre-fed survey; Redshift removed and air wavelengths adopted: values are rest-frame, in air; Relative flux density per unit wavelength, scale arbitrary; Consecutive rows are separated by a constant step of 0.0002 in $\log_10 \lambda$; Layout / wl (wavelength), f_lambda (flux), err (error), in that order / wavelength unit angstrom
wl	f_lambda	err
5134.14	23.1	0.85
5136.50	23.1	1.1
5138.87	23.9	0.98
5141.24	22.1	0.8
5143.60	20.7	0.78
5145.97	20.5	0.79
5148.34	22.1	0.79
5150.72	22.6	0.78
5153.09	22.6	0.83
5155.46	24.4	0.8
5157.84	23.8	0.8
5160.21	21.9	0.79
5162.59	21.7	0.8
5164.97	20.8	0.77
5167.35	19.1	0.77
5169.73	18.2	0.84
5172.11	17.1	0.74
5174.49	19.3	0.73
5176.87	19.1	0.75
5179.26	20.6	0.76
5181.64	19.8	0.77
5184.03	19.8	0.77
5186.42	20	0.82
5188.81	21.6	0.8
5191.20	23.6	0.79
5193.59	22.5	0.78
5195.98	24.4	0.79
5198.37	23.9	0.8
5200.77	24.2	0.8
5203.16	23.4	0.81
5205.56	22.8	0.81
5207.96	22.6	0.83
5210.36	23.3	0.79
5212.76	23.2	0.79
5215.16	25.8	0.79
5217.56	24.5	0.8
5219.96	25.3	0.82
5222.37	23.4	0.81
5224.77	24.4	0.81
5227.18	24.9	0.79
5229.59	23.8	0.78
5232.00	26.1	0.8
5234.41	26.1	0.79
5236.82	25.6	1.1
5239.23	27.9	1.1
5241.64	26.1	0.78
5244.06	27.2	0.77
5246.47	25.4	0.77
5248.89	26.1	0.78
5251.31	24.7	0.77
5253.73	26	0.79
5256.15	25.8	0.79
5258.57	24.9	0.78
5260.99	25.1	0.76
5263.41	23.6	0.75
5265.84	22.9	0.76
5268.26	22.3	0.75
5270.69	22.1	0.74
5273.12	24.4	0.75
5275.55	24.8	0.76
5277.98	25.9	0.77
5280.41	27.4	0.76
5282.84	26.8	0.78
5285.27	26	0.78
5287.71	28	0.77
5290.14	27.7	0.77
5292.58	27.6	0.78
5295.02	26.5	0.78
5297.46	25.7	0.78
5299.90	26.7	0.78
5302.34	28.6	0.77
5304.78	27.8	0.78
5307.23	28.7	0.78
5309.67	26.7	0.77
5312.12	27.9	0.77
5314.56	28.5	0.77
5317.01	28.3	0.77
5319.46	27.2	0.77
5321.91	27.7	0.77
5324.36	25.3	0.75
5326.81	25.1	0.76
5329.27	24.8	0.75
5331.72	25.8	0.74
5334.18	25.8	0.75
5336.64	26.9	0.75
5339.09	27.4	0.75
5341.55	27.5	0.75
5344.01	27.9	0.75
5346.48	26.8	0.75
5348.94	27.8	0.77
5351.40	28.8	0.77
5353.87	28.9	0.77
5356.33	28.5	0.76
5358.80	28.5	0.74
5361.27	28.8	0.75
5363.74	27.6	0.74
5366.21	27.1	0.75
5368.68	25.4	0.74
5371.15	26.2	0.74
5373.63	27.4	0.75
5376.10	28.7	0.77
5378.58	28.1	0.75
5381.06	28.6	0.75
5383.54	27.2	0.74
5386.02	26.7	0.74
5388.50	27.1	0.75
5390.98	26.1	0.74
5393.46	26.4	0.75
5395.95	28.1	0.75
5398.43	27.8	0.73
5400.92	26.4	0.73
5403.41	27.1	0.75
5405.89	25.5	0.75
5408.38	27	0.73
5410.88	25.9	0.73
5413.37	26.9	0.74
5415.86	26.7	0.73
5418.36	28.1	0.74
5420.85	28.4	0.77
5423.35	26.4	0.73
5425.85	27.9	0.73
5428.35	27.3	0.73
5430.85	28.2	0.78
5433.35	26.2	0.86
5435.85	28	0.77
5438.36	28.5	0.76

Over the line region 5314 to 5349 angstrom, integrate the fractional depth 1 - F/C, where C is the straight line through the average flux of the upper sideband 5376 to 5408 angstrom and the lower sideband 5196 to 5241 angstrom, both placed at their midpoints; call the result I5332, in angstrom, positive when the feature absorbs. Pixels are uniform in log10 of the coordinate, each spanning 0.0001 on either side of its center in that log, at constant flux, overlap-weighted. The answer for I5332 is -0.7 angstrom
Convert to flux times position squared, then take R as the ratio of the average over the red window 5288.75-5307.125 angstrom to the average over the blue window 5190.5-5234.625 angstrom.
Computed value 1.17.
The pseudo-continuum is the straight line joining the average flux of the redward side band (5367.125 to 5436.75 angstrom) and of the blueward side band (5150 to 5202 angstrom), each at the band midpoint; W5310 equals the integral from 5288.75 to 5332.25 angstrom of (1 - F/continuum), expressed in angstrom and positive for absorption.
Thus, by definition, -3.9 angstrom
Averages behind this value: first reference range 21.4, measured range 27.1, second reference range 27.1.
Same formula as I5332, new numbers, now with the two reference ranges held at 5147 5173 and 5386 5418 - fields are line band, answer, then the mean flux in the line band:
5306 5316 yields -1.3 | 28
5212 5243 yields -3.2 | 25.2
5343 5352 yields -0.8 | 27.7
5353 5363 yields -1.1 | 28.6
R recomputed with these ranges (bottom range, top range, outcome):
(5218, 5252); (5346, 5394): 1.14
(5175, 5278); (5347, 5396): 1.22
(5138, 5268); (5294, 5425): 1.24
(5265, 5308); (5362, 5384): 1.08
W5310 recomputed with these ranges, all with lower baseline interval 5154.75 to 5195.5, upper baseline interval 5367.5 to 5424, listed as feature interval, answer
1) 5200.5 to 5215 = -1.1 angstrom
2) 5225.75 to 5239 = -1.8 angstrom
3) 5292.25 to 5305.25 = -1.5 angstrom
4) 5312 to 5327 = -1.4 angstrom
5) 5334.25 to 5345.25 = -0.8 angstrom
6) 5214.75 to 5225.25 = -1.2 angstrom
